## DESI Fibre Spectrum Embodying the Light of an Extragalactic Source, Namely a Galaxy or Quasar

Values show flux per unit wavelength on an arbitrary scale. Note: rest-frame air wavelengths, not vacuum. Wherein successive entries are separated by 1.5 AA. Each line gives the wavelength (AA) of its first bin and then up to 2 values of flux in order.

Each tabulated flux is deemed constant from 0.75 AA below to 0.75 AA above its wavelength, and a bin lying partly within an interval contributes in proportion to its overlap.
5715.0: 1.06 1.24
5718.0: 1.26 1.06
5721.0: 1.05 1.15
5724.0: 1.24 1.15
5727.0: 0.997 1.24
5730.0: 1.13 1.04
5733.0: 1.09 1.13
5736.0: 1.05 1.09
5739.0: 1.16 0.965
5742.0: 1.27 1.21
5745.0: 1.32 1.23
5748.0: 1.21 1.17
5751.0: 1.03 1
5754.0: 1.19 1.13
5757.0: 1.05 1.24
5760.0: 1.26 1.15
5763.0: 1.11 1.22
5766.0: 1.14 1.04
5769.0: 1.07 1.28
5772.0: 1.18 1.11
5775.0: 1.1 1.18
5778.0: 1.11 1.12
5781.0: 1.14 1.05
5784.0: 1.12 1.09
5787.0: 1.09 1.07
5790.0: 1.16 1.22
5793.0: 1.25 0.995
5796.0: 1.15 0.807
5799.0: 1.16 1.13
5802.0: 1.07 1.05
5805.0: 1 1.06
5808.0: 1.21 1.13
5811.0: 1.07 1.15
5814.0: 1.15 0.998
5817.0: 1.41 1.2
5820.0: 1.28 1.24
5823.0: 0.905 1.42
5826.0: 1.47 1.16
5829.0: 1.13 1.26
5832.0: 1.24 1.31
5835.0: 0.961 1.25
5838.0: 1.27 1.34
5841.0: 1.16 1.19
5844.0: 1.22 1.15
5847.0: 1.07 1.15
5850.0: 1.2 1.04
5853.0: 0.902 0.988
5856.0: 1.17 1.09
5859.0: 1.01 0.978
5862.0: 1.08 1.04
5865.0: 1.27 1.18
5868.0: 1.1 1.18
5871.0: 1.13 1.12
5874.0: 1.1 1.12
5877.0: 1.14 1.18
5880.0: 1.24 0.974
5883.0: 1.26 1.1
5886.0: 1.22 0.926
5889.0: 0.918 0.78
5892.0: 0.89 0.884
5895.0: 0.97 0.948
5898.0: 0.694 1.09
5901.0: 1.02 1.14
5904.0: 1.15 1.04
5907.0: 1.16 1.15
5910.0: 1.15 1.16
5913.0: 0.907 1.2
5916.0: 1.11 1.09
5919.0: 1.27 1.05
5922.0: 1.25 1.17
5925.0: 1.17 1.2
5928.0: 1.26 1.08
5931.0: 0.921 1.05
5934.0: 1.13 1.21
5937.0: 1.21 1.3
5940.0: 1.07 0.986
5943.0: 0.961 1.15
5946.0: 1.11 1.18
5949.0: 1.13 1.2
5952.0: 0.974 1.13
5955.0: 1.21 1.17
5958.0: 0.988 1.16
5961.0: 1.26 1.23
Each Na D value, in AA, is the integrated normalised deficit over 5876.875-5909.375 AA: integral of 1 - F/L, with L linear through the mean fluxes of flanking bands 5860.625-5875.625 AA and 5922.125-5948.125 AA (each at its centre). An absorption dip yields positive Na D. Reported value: 2.6 AA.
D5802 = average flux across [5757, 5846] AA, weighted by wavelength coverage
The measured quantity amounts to 1.15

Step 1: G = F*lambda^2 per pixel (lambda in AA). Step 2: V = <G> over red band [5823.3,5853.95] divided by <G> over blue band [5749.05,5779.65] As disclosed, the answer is 1.1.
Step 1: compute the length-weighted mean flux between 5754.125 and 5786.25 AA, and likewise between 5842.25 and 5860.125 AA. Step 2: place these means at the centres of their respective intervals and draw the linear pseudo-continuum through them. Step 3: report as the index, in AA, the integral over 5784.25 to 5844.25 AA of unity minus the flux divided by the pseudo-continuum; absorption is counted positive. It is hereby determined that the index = -2.5 AA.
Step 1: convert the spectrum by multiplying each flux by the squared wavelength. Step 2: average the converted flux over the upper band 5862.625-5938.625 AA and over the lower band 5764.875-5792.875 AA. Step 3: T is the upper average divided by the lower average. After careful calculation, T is 1.01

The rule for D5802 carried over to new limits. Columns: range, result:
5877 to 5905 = 1.02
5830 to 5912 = 1.1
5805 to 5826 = 1.18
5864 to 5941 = 1.1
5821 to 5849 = 1.21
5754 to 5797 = 1.14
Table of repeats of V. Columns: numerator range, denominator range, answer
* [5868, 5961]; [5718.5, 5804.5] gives 1.03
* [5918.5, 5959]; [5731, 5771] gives 1.05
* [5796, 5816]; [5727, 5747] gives 0.97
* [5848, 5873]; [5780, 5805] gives 1.02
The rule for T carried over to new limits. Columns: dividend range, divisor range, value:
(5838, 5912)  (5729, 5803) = 1.00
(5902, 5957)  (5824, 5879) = 1.00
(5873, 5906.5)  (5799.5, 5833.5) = 0.91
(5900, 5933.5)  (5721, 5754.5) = 1.05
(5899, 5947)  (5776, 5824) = 1.05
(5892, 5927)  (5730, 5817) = 1.01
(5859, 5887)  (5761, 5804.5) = 1.04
